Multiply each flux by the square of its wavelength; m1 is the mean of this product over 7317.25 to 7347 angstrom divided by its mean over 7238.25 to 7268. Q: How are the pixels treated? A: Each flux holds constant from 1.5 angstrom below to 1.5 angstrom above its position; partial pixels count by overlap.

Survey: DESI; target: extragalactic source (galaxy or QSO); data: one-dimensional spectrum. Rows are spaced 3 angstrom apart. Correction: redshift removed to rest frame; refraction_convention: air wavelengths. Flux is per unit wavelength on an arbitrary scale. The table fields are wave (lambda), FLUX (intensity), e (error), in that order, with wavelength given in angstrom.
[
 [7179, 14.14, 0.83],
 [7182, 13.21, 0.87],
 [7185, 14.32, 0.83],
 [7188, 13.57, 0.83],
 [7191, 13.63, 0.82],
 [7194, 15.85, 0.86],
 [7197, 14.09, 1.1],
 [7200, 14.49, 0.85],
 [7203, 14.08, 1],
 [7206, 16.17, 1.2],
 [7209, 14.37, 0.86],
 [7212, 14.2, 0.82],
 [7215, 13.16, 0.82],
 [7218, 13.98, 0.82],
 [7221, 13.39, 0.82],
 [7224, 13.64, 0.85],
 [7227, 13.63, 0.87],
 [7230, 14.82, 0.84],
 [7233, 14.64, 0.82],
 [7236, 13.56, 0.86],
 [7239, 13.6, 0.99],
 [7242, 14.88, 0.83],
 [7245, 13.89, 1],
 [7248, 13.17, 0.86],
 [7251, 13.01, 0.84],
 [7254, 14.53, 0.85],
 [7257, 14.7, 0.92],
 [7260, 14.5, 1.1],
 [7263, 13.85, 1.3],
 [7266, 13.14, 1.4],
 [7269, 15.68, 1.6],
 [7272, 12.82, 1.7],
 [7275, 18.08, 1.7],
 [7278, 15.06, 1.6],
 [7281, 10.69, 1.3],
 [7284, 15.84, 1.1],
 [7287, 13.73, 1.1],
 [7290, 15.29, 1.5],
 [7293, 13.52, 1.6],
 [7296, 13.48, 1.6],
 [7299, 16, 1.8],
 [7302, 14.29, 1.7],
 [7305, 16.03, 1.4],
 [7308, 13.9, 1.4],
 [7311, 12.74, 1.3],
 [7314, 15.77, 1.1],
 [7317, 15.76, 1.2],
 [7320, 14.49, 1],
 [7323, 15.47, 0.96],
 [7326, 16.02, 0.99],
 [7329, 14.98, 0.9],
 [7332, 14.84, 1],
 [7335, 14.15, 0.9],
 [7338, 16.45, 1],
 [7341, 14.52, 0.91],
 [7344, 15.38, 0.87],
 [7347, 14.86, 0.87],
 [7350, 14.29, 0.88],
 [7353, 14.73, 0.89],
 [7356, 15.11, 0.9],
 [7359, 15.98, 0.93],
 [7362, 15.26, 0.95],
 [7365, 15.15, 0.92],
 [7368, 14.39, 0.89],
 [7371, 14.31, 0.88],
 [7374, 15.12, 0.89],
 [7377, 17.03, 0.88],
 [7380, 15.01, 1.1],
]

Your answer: 1.11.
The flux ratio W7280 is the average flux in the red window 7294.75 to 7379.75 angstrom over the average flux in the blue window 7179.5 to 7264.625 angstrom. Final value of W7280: 1.07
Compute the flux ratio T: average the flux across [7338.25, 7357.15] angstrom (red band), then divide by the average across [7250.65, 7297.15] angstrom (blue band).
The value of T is 1.04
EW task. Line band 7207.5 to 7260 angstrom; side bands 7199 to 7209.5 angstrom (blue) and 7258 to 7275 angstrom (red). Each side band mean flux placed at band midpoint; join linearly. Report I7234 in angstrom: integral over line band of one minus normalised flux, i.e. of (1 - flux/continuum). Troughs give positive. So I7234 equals 2.3 angstrom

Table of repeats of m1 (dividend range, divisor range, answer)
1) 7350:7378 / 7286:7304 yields 1.07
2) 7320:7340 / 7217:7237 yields 1.12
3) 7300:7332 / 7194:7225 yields 1.08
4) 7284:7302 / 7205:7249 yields 1.05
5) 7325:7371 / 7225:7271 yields 1.10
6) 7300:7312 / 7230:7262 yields 1.04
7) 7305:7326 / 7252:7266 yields 1.06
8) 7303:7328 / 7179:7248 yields 1.09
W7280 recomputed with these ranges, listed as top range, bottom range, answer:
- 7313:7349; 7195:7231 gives 1.07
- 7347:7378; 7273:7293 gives 1.03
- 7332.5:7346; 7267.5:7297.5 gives 1.05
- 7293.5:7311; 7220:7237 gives 1.04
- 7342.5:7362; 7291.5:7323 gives 1.03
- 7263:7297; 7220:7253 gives 1.03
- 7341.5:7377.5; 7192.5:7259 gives 1.06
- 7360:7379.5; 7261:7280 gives 1.04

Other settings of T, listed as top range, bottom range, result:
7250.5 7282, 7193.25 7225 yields 1.00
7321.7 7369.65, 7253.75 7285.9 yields 1.05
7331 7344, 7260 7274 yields 1.07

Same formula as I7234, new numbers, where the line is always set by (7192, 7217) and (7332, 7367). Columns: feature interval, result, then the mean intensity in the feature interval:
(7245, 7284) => 1.5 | 14.2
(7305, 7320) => 0.2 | 14.7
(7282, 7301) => 0.4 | 14.5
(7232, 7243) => 0.4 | 14.1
